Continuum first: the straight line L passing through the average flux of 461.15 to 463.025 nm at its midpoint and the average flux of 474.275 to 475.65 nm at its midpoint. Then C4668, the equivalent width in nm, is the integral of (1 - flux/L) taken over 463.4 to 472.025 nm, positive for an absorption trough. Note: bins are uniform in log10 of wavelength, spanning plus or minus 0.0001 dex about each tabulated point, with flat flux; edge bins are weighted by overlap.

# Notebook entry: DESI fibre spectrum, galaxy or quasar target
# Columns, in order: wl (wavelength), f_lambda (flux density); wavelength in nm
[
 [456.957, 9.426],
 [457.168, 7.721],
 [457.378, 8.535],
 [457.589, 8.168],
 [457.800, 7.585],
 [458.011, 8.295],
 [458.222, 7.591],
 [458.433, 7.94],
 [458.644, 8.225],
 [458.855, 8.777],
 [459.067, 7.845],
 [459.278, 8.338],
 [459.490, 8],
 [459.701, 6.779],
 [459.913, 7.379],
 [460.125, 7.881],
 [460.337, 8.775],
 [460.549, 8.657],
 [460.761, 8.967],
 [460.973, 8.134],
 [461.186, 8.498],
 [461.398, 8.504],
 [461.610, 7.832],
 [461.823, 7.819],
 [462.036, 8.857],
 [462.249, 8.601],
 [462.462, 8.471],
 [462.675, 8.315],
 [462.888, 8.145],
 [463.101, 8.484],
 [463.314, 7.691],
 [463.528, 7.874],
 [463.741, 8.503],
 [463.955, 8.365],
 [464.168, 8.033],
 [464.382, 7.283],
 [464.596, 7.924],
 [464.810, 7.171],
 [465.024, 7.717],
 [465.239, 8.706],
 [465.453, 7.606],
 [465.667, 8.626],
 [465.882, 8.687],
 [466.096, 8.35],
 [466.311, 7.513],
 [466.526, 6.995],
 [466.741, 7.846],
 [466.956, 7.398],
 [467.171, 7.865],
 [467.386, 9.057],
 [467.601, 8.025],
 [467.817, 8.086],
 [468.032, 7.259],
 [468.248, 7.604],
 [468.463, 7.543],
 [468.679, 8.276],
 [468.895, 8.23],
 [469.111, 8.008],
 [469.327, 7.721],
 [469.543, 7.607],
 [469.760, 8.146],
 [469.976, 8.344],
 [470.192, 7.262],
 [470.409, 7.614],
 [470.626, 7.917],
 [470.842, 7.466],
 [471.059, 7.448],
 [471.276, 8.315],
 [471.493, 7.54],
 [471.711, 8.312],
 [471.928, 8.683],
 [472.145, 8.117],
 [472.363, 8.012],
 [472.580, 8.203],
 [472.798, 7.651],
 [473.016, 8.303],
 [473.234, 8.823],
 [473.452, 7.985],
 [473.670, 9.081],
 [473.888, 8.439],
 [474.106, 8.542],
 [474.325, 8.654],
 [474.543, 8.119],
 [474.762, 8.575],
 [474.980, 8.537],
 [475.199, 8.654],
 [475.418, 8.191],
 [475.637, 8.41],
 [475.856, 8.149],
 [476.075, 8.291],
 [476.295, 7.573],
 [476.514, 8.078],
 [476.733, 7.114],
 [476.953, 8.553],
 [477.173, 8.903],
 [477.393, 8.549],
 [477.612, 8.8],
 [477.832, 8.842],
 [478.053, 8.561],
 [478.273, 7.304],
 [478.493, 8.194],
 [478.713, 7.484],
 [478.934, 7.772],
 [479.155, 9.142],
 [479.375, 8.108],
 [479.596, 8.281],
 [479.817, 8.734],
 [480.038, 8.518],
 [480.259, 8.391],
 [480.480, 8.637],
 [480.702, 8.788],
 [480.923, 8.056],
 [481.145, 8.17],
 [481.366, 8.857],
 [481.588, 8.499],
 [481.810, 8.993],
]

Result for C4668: 0.48 nm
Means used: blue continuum 8.34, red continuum 8.44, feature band 7.92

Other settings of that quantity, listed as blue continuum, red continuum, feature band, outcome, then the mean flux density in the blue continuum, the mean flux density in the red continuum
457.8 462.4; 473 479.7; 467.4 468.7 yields 0.06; 8.17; 8.32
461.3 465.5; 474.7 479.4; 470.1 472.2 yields 0.08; 8.1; 8.26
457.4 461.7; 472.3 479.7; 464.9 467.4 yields 0.06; 8.12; 8.29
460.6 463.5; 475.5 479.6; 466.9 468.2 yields 0.05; 8.33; 8.21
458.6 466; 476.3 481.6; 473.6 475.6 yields -0.06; 8.16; 8.33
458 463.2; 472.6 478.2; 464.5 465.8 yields 0.04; 8.2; 8.36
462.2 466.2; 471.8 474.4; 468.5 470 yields 0.05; 8.13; 8.37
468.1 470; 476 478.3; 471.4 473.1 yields -0.01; 7.91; 8.26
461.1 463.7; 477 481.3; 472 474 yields 0.01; 8.26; 8.39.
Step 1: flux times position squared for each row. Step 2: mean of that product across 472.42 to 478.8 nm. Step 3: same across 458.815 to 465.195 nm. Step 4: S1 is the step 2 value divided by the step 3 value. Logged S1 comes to 1.1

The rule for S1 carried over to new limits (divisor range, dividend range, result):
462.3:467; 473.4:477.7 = 1.10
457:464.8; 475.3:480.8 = 1.10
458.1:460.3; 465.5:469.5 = 1.04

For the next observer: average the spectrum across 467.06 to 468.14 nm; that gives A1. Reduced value 8.06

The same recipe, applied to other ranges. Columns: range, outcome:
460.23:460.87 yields 8.8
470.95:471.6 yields 7.77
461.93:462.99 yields 8.48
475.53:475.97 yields 8.28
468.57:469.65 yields 7.97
